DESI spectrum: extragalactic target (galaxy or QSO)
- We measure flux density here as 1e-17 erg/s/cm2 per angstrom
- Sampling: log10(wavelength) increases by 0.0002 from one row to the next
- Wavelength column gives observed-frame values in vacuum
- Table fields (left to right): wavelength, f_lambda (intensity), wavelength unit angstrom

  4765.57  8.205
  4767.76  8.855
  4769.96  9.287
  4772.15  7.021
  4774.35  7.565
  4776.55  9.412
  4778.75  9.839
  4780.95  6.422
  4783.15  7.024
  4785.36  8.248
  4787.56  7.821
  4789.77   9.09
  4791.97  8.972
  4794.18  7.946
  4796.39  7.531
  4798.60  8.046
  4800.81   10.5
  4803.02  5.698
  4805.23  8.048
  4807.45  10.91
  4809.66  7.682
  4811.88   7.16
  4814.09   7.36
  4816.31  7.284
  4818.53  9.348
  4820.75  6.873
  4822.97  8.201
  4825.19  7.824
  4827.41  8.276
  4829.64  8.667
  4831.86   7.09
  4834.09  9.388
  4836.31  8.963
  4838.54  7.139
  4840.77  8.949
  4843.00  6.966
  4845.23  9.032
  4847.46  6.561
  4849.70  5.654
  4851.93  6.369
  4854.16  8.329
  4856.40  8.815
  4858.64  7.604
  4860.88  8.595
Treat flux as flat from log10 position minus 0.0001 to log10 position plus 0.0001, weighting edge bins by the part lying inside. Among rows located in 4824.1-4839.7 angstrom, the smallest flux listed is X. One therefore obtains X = 7.09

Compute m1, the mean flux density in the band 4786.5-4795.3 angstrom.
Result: 8.46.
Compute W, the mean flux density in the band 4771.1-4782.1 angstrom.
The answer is 8.05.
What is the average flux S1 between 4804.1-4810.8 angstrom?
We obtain 8.85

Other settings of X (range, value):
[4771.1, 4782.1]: 6.422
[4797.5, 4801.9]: 8.046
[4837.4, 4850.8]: 5.654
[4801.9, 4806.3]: 5.698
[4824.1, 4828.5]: 7.824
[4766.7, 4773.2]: 7.021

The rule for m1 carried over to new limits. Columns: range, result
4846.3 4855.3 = 6.74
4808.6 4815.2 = 7.4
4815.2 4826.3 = 7.91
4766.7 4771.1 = 9.06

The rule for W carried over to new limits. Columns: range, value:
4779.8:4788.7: 7.4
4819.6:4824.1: 7.56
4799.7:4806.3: 8.09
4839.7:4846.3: 8.31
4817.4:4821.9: 8.1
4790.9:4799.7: 8.12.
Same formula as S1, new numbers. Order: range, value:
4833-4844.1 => 8.28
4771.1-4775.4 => 7.29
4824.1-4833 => 7.97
